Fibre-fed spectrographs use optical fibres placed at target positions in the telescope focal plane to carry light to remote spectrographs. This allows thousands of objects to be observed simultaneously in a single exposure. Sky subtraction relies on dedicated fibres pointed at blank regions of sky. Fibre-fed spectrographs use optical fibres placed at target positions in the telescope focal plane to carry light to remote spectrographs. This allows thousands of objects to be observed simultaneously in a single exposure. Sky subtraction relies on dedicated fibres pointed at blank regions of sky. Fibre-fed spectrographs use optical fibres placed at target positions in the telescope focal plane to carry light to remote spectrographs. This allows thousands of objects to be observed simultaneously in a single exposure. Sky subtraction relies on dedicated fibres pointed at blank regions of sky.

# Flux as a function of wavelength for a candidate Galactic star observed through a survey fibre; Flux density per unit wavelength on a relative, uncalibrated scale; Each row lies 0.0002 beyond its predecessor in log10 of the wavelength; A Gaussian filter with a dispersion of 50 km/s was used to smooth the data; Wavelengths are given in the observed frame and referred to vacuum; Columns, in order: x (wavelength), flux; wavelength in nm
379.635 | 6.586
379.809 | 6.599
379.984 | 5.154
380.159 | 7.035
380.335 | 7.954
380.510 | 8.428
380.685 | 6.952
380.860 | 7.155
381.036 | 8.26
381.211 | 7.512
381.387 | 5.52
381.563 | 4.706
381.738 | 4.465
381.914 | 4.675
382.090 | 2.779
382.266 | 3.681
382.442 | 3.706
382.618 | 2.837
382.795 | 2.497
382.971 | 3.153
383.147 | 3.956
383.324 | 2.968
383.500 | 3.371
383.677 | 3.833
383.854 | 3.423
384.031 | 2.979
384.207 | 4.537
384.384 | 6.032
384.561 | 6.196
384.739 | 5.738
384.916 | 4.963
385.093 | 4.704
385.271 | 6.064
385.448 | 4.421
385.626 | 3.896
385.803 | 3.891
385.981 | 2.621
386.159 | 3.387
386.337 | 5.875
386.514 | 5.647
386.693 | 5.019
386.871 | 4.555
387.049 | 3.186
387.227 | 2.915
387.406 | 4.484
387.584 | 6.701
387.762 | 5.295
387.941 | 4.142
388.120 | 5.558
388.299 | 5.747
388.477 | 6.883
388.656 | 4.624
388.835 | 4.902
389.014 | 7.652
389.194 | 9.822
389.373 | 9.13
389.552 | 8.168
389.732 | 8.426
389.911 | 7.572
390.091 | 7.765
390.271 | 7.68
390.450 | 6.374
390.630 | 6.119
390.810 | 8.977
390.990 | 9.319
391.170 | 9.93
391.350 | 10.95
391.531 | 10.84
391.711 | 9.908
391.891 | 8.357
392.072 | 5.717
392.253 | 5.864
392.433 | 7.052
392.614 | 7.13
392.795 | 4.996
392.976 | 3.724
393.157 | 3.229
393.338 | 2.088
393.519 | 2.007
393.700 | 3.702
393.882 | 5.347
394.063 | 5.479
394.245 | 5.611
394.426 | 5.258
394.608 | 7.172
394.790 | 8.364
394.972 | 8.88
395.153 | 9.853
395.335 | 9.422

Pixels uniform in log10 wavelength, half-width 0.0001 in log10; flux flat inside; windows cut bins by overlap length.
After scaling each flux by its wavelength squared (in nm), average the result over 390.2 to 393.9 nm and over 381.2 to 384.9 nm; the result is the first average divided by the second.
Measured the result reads 1.67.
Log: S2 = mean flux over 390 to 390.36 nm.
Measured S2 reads 7.71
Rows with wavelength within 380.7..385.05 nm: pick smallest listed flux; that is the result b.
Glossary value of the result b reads 2.497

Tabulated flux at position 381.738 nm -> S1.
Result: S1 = 4.465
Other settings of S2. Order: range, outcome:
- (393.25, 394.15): 3.72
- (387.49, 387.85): 5.99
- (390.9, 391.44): 10.1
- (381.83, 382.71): 3.52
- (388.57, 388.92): 4.76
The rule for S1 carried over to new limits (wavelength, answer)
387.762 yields 5.295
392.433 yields 7.052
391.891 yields 8.357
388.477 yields 6.883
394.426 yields 5.258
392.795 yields 4.996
